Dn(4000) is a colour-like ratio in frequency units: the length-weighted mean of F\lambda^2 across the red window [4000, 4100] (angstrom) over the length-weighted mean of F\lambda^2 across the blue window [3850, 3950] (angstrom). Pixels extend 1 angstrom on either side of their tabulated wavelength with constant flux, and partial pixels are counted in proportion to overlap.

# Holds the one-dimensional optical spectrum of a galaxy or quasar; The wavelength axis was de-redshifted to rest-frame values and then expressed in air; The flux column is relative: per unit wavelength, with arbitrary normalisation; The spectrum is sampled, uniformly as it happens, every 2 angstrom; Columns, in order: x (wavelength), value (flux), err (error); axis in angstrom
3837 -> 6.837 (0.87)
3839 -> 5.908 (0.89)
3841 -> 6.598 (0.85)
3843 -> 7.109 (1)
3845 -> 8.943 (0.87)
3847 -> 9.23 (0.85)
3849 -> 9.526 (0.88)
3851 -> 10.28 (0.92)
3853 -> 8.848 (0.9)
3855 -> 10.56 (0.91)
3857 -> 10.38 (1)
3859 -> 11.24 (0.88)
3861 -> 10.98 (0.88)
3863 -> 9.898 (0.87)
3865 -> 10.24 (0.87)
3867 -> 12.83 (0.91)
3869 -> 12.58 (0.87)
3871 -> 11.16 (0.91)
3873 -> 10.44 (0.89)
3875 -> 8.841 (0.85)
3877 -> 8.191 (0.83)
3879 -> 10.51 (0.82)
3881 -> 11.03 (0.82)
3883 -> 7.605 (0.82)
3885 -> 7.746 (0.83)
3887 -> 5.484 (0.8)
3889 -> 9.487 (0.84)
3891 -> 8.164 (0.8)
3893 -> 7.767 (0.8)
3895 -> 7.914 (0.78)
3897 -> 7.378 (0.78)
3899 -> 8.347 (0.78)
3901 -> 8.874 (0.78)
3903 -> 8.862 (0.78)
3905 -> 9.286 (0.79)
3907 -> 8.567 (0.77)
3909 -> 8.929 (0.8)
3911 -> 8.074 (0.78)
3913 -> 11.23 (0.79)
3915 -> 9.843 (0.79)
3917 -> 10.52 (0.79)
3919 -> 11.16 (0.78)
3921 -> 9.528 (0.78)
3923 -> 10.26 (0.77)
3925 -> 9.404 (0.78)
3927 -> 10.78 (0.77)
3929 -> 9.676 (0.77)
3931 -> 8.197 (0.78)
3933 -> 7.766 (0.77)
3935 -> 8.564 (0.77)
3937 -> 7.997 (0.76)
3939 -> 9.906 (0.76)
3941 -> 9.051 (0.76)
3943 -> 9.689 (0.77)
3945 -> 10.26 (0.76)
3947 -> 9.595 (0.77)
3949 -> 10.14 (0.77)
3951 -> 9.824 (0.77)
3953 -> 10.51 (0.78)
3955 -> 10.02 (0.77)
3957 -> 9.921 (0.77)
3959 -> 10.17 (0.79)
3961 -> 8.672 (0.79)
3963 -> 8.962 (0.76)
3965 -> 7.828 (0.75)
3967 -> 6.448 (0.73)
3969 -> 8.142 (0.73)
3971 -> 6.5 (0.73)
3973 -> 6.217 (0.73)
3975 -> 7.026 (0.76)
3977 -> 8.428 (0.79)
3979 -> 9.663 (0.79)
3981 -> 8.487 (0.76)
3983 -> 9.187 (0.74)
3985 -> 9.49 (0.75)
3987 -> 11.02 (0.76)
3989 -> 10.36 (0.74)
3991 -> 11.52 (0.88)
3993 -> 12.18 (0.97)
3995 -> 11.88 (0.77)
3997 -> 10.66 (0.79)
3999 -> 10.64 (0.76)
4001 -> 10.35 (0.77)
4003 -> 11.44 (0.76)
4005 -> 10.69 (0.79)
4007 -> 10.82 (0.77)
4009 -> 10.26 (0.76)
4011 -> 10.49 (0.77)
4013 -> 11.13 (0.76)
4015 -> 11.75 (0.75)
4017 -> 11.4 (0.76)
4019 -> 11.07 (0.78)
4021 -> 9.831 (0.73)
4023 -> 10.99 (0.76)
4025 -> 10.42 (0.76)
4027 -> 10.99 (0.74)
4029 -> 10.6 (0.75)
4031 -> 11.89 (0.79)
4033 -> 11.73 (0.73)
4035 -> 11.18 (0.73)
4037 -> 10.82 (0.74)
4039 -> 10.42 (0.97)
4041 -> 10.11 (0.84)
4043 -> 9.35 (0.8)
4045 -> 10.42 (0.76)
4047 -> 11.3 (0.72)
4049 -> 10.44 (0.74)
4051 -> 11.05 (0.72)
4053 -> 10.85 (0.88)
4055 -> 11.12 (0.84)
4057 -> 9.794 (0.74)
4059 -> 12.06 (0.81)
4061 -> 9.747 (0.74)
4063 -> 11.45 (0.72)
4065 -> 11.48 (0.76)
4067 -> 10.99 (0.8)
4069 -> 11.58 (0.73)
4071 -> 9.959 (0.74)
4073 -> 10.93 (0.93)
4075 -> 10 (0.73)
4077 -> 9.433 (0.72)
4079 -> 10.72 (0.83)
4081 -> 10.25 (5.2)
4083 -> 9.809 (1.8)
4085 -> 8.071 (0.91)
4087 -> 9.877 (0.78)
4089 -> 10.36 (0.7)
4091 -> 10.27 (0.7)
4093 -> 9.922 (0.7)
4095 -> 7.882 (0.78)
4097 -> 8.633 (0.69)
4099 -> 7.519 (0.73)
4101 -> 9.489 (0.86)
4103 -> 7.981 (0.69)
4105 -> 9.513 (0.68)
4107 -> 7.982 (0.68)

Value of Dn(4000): 1.2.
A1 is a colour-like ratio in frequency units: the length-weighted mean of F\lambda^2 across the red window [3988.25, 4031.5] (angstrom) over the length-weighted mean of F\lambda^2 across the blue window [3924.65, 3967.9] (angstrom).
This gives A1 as 1.2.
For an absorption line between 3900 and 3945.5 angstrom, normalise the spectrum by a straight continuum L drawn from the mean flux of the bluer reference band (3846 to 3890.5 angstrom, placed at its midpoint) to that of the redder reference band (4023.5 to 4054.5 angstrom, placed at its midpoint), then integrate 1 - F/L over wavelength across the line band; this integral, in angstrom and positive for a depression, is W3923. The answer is 3.3 angstrom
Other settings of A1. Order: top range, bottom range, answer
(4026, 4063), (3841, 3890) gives 1.22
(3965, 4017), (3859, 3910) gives 1.11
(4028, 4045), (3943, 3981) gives 1.27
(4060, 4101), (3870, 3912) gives 1.26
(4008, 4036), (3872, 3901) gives 1.38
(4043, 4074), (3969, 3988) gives 1.34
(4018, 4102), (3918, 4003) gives 1.15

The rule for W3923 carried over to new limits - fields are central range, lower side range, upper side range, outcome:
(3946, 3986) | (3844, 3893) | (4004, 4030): 6.4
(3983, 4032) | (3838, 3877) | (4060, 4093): -3.7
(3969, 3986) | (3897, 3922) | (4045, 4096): 2.9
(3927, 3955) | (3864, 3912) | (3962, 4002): -0.7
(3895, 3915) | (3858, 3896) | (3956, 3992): 1.1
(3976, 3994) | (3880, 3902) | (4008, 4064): -0.3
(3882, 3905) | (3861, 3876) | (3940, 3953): 5.5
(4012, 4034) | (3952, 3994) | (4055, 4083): -2.6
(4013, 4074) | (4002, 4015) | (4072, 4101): -3.5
